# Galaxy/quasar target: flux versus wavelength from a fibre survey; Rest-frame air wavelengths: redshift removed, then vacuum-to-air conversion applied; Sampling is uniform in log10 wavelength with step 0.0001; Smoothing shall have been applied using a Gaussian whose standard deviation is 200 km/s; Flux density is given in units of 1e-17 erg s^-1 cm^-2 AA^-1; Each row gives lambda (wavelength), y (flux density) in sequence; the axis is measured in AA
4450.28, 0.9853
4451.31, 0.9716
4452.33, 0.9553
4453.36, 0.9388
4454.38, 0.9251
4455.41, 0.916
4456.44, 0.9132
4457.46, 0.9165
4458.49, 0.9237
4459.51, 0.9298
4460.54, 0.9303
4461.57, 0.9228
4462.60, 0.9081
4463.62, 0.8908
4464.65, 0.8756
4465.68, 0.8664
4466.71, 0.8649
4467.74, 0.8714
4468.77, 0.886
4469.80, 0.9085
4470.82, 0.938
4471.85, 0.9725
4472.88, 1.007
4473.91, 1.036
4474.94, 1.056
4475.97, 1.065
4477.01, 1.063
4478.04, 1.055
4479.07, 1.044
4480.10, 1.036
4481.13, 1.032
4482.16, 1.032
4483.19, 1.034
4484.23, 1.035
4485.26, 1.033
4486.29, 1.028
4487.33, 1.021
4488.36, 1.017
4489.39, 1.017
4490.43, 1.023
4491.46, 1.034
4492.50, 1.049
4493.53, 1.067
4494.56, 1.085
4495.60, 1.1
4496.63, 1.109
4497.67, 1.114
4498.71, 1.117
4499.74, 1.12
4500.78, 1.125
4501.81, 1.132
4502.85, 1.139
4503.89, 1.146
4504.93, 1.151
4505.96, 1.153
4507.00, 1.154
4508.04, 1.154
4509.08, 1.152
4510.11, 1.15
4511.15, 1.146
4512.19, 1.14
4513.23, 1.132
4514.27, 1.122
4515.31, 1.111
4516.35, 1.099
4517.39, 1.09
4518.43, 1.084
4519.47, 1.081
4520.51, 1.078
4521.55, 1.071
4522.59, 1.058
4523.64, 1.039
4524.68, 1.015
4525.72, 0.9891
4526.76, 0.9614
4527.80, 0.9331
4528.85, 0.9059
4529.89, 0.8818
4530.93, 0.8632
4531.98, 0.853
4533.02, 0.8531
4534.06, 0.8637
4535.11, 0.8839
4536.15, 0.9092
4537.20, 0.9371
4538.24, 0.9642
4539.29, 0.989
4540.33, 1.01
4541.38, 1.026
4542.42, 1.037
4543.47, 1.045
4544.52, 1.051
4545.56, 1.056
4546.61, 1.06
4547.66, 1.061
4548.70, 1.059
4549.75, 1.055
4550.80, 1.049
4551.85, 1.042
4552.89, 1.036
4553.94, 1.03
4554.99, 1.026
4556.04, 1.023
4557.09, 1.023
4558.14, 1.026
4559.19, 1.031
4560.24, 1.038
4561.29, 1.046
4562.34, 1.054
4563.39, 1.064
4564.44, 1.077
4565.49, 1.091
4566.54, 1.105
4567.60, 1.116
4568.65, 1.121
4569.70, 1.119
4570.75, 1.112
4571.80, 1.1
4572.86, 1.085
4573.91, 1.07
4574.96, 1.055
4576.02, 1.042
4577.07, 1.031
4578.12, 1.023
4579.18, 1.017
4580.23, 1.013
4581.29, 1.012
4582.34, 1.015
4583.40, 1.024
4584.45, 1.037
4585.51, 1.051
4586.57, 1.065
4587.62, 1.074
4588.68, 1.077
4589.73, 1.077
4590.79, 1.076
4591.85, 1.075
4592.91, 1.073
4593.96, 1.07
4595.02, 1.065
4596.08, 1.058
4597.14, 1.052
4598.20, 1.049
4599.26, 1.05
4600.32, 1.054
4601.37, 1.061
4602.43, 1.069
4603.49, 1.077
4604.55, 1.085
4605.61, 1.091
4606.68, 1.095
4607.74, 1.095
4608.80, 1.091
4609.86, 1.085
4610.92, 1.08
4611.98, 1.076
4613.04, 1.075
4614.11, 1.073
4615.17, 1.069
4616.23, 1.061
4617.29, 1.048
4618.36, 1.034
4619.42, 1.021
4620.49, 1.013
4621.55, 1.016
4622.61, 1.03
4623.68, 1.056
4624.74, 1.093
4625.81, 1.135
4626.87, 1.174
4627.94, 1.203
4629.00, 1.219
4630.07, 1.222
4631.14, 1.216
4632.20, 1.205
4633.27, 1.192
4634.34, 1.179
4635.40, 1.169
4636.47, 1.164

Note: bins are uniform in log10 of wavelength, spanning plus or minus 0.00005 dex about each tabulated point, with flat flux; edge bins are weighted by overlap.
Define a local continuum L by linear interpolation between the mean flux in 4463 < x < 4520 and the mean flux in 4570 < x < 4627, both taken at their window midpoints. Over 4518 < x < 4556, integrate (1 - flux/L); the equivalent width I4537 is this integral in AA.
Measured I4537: 2.2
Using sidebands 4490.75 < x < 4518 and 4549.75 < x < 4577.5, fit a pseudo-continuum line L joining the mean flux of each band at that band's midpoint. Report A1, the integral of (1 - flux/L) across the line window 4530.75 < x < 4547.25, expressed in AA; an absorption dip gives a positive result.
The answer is 1.8 AA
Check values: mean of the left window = 1.12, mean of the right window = 1.06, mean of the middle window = 0.965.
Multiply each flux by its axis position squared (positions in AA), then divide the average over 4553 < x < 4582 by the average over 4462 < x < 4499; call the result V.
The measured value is 1.1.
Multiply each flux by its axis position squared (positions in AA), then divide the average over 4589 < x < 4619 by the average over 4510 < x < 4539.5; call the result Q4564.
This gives 1.10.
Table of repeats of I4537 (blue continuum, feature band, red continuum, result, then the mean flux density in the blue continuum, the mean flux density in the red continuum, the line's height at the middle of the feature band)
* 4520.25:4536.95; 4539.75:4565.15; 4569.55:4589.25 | -1.2 AA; 0.945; 1.05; 0.996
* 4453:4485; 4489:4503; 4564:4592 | -1.4 AA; 0.962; 1.06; 0.987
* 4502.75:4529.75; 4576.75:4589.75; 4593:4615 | 0.4 AA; 1.08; 1.07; 1.08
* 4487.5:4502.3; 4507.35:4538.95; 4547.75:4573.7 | 1.6 AA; 1.08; 1.06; 1.07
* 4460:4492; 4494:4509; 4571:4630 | -1.9 AA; 0.984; 1.07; 1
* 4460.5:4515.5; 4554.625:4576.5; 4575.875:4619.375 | -0.3 AA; 1.04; 1.06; 1.06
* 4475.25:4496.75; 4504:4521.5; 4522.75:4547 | -2.2 AA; 1.05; 0.963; 1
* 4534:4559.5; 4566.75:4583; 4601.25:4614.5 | -0.3 AA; 1.01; 1.08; 1.04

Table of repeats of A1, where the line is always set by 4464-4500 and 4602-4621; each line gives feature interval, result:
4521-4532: 0.72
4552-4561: 0.14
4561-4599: -0.29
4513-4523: -0.59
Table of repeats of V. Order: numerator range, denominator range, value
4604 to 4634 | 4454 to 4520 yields 1.13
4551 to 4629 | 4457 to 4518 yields 1.07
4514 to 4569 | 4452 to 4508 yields 1.03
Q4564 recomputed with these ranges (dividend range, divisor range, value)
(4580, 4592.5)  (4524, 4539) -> 1.17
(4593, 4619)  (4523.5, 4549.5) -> 1.14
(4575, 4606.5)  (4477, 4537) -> 1.04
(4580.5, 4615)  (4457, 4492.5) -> 1.15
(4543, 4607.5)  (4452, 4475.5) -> 1.20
